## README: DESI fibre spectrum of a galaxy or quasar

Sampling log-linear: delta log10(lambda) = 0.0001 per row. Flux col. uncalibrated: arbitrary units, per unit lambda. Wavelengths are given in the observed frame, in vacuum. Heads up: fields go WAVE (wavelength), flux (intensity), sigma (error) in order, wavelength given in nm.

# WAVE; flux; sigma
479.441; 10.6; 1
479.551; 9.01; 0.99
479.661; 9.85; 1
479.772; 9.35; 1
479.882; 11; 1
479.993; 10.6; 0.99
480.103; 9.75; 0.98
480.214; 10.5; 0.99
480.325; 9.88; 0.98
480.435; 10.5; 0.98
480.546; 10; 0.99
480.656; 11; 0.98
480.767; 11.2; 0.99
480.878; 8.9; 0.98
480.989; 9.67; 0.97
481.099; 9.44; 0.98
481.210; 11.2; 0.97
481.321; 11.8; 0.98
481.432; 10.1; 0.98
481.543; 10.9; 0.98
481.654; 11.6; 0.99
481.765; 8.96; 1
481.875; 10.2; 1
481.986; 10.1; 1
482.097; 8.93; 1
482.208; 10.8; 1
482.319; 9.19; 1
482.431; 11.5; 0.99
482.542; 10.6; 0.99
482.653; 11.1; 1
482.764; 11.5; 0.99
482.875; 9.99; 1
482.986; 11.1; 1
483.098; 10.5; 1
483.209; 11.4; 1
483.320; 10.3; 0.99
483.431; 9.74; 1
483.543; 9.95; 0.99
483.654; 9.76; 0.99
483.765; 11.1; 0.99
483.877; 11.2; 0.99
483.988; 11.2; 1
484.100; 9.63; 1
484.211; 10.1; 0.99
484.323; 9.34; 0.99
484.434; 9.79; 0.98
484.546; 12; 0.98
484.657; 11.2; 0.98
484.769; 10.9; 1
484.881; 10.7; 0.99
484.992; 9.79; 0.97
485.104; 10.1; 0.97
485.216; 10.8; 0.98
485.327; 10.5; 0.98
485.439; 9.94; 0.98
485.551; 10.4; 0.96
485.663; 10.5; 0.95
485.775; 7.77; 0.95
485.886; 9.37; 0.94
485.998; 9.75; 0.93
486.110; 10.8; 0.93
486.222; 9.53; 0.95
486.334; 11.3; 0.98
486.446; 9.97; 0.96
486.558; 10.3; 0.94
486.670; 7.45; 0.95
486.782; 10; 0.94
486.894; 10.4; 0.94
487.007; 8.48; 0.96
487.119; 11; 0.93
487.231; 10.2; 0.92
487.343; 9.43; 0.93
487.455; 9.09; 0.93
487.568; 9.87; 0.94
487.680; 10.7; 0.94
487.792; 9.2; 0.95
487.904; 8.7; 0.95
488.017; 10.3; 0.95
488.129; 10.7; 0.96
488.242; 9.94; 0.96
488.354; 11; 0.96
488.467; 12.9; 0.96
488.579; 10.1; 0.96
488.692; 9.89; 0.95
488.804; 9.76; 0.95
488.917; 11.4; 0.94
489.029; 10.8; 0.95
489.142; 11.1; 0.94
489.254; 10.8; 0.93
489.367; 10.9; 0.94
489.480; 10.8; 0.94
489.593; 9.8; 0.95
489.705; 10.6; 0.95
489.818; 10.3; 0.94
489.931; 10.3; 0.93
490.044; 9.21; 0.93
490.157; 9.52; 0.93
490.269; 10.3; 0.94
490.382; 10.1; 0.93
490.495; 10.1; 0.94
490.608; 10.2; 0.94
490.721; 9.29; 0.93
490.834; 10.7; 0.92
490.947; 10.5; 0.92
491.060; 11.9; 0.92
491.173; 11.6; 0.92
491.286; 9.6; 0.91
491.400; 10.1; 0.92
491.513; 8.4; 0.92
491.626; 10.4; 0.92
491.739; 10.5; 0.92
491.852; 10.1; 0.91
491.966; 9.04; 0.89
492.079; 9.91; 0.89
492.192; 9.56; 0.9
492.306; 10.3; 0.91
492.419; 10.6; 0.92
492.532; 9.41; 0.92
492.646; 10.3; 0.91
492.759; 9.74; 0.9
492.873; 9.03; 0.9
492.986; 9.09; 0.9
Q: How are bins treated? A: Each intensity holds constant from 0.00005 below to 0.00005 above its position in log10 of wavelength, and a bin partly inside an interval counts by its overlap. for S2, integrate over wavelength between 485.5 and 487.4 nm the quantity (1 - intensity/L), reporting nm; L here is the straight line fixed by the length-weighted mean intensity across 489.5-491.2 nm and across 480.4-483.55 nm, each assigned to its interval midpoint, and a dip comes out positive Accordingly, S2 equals 0.10 nm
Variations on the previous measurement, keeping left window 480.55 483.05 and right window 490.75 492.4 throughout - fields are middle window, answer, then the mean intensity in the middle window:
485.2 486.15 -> 0.04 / 9.94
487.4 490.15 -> -0.02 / 10.3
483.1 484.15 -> -0.01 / 10.5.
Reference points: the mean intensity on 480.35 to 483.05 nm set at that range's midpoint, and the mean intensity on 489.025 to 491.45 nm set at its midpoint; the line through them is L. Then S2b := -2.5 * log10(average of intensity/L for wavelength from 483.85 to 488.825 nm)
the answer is 0.03 mag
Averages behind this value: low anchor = 10.4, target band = 10.1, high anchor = 10.4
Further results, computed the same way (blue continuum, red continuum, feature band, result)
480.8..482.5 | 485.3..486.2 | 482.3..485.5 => -0.05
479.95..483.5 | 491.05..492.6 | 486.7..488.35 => 0.04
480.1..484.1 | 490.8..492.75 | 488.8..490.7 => -0.01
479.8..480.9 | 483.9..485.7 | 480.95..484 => -0.01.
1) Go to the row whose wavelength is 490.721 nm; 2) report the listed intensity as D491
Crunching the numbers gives 9.29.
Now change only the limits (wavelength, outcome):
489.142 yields 11.1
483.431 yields 9.74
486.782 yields 10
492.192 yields 9.56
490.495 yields 10.1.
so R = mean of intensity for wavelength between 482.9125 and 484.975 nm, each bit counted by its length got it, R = 10.5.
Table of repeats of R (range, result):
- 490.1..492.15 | 10.1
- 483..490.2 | 10.2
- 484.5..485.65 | 10.6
